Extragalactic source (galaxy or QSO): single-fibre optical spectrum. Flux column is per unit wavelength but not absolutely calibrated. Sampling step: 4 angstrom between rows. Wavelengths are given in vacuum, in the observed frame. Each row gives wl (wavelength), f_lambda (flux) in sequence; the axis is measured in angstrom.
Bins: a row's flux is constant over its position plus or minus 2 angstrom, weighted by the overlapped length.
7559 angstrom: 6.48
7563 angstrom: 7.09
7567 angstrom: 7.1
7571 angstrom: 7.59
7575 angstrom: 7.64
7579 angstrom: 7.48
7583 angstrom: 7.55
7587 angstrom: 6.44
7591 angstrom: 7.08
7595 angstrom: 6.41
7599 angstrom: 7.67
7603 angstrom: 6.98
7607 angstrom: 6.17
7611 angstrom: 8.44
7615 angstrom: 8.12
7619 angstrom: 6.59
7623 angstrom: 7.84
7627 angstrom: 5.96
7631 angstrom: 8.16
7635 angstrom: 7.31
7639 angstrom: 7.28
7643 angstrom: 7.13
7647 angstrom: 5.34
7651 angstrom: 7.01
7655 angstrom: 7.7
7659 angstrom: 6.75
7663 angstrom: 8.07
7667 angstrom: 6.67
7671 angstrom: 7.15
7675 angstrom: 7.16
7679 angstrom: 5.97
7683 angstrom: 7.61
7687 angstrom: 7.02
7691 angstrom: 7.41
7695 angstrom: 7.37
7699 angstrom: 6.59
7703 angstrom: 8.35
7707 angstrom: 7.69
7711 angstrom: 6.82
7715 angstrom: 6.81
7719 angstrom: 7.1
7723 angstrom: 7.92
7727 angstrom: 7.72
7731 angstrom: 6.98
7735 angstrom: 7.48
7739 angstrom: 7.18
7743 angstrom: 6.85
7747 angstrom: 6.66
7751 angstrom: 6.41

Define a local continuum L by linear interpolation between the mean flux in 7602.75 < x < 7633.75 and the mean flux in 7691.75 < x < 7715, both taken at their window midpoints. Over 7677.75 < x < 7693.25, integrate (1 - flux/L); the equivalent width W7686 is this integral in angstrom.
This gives 0.5 angstrom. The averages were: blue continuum 7.3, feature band 7.06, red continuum 7.32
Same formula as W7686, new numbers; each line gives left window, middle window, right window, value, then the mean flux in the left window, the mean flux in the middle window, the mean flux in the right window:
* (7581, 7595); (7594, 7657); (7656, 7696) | -1.14 angstrom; 6.94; 7.14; 7.13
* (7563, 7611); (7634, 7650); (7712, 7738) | 1.04 angstrom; 7.16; 6.75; 7.31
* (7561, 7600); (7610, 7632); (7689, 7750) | -0.73 angstrom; 7.19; 7.45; 7.25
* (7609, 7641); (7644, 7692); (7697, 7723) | 2.52 angstrom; 7.46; 6.98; 7.28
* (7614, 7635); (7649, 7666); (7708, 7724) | -0.23 angstrom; 7.29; 7.34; 7.15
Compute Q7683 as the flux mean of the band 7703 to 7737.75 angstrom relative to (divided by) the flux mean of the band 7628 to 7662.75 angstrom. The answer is 1.04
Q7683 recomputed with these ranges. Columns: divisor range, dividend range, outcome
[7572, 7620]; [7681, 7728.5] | 1.02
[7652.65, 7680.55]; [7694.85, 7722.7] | 1.03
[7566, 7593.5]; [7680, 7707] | 1.01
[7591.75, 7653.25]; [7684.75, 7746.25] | 1.03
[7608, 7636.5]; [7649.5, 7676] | 0.97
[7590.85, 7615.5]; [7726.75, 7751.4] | 0.97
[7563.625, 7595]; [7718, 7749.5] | 1.00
